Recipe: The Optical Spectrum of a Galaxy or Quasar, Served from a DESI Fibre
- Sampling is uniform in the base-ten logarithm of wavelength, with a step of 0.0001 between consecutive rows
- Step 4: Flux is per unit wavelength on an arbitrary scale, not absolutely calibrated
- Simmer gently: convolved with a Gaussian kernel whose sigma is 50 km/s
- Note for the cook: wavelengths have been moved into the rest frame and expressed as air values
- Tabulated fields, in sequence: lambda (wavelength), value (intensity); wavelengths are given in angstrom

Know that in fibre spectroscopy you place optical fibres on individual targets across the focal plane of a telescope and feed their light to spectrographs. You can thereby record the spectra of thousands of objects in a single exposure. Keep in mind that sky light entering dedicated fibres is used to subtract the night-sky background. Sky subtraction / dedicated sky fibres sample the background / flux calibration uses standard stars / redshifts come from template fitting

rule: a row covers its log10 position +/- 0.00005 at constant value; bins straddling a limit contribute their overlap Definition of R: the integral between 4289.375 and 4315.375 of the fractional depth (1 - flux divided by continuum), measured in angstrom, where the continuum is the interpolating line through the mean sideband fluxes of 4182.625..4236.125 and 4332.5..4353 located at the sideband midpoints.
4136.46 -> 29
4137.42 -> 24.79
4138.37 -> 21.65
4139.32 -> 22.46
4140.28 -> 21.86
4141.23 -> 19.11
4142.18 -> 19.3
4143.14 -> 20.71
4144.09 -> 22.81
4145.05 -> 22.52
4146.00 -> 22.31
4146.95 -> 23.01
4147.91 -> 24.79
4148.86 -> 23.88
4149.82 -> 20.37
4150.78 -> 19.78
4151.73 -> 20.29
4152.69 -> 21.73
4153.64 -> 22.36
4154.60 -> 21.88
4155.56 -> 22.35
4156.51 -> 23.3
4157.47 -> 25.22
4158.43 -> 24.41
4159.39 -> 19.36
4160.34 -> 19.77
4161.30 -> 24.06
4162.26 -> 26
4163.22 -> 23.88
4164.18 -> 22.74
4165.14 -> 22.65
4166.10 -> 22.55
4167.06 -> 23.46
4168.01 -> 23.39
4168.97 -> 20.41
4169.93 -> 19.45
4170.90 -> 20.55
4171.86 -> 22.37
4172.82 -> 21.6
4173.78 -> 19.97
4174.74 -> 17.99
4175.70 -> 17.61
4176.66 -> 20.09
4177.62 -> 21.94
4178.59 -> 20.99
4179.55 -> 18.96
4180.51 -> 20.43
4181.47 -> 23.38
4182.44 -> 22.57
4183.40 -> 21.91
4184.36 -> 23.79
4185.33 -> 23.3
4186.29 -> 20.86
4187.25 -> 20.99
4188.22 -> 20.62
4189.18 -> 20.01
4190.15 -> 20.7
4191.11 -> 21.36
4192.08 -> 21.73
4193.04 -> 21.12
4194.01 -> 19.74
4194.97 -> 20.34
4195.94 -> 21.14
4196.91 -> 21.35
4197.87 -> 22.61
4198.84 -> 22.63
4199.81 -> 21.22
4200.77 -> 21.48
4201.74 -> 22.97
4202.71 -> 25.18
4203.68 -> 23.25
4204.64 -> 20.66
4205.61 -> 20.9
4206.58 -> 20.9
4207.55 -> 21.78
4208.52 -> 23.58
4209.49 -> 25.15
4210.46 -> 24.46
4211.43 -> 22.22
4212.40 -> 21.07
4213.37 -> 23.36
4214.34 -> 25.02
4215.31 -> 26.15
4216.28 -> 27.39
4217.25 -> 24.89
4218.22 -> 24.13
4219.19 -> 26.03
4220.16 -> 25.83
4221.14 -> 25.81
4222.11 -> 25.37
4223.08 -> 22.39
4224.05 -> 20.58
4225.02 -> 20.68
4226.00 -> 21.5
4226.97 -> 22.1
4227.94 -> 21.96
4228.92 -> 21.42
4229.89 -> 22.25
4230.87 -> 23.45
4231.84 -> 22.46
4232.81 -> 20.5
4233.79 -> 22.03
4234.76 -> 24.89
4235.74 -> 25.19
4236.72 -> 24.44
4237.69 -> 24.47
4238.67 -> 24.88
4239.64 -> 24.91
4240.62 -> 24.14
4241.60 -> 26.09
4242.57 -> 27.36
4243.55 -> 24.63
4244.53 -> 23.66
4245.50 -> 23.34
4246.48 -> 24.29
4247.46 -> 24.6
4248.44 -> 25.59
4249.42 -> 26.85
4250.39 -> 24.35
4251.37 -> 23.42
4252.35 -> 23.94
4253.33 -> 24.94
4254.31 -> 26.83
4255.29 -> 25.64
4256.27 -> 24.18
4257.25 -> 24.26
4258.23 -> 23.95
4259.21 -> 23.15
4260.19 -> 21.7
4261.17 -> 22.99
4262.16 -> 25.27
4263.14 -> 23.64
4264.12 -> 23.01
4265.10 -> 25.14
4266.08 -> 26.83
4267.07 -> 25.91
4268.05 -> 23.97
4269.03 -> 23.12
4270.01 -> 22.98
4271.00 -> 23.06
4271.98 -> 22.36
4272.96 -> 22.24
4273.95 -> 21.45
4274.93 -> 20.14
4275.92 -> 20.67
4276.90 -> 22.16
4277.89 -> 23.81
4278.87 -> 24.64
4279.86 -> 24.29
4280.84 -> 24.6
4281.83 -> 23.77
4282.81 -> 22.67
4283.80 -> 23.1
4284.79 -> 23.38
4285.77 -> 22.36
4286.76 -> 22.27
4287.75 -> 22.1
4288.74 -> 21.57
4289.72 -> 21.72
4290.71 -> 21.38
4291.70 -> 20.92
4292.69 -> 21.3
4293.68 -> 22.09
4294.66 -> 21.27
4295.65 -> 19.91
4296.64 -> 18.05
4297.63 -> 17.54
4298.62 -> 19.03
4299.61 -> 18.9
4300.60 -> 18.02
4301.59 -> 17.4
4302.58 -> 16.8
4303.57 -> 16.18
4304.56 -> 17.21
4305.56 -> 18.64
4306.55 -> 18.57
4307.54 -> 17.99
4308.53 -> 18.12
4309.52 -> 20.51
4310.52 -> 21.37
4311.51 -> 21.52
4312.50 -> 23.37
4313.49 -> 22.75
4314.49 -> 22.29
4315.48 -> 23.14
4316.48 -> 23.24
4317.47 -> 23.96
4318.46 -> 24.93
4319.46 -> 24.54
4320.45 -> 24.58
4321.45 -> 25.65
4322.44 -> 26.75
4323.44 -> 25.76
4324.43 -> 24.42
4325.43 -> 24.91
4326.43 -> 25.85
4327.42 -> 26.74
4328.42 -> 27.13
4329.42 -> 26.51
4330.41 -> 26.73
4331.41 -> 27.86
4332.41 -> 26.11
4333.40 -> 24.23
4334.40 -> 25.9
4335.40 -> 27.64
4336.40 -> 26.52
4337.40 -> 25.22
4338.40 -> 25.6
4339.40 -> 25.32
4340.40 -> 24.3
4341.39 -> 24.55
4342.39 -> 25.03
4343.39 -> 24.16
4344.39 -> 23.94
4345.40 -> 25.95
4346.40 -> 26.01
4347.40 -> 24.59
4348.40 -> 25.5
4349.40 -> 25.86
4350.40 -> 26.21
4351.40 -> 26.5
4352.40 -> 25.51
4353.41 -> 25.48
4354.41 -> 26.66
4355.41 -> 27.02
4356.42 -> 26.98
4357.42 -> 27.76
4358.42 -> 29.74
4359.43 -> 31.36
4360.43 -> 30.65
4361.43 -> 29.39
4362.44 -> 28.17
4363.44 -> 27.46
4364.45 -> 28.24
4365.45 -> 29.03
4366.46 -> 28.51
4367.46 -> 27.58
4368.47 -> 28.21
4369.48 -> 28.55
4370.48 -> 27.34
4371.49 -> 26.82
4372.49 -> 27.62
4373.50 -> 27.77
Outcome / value 5.1 angstrom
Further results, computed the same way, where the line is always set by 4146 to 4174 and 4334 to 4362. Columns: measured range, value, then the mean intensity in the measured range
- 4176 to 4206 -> 1.9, 21.5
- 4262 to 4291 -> 2.0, 23.1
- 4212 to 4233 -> 0.2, 23.4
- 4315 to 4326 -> 0.5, 24.7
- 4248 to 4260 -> -0.2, 24.7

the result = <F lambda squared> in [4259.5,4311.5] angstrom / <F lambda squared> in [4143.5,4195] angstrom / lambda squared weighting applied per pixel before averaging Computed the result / 1.04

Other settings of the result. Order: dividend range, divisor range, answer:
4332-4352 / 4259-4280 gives 1.13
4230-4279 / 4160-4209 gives 1.14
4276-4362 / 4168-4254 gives 1.10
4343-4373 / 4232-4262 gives 1.18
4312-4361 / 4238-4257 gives 1.08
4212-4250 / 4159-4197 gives 1.15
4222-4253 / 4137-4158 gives 1.12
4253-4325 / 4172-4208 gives 1.10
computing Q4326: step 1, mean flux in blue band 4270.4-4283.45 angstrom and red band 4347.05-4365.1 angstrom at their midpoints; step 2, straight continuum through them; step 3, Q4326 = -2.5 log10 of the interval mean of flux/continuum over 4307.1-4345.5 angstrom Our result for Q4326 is 0.05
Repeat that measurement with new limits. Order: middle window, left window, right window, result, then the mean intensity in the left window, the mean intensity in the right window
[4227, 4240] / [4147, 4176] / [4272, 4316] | -0.09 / 22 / 20.9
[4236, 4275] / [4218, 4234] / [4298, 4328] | -0.08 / 22.8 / 21.8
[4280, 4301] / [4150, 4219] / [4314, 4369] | 0.17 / 22.1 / 26.2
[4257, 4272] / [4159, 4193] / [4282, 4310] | -0.17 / 21.5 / 20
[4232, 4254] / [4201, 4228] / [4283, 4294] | -0.07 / 23.4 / 22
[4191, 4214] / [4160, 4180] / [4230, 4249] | 0.03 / 21.5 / 24.2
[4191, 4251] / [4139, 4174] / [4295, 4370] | -0.02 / 22.1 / 24.4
